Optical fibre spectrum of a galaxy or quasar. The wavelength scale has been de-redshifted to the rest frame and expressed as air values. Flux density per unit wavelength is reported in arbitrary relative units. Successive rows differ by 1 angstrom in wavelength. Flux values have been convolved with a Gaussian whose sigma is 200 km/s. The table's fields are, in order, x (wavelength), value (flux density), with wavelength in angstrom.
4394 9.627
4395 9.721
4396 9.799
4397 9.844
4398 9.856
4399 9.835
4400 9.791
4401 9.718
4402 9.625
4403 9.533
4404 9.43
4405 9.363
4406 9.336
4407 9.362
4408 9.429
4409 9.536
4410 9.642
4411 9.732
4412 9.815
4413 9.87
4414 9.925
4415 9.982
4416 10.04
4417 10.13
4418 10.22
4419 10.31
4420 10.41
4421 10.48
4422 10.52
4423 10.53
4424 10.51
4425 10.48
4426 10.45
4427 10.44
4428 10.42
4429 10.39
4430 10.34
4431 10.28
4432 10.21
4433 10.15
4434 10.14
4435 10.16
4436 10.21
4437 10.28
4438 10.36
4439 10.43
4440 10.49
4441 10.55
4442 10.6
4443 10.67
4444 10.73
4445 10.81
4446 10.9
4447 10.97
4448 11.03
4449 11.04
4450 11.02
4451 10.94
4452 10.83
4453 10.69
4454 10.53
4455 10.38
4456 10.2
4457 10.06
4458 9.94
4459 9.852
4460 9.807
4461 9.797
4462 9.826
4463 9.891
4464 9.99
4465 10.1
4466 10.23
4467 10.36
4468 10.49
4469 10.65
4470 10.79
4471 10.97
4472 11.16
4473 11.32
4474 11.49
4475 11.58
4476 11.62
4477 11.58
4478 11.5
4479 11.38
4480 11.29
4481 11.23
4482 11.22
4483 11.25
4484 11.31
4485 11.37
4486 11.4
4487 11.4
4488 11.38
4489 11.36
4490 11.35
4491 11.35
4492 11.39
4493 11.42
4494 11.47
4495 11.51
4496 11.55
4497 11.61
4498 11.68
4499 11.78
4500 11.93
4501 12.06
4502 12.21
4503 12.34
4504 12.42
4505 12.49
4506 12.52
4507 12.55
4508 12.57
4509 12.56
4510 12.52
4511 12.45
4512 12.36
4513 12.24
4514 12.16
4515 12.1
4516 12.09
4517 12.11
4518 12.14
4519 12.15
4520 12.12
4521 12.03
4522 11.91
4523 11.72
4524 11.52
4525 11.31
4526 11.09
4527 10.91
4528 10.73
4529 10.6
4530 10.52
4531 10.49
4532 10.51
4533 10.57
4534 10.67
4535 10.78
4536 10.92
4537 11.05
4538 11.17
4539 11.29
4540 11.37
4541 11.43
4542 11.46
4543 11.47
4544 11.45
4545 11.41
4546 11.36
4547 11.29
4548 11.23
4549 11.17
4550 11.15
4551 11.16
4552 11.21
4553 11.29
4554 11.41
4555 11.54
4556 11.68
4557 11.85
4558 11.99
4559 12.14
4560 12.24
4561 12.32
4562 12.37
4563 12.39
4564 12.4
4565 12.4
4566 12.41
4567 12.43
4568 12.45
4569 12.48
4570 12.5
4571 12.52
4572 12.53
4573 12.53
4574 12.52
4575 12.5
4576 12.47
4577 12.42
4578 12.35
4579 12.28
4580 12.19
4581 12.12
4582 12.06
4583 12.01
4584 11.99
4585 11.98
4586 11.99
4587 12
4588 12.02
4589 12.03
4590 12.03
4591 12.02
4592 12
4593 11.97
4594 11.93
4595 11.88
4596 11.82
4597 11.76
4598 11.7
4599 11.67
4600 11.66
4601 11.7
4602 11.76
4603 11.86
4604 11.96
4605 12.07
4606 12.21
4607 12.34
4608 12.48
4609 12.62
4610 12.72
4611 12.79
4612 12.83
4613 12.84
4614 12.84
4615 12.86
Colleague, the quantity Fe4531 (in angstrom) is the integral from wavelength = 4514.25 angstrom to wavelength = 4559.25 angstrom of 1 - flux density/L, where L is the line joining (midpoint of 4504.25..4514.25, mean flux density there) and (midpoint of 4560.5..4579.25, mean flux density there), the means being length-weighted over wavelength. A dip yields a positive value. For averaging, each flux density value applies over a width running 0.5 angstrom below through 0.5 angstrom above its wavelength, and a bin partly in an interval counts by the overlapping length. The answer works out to 3.9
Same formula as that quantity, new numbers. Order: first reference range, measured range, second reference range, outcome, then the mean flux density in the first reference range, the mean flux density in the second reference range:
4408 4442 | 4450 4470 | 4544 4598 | 0.7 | 10.2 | 12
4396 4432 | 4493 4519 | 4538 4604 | -2.3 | 9.99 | 11.9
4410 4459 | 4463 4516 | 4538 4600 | -2.5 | 10.4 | 11.9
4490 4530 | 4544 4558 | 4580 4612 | 0.7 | 11.9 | 12.1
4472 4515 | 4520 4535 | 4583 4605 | 0.9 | 11.8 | 11.9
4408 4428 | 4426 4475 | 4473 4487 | 1.4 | 10.1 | 11.4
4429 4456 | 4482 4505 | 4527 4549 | -1.7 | 10.6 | 11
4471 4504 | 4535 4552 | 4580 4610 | 0.7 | 11.5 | 12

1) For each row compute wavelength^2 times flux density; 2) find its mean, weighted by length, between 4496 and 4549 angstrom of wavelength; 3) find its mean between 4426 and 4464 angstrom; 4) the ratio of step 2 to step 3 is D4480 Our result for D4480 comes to 1.16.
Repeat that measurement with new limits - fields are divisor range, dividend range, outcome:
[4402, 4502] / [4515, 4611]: 1.17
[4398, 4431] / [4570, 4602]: 1.31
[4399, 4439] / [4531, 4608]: 1.26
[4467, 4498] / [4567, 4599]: 1.12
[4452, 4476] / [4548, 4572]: 1.19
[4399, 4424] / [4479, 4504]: 1.21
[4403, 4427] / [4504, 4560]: 1.22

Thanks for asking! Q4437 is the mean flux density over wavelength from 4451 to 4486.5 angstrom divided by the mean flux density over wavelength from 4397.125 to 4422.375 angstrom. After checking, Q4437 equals 1.1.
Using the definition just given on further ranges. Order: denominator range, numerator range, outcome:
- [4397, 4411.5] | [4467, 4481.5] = 1.17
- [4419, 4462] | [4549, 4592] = 1.16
